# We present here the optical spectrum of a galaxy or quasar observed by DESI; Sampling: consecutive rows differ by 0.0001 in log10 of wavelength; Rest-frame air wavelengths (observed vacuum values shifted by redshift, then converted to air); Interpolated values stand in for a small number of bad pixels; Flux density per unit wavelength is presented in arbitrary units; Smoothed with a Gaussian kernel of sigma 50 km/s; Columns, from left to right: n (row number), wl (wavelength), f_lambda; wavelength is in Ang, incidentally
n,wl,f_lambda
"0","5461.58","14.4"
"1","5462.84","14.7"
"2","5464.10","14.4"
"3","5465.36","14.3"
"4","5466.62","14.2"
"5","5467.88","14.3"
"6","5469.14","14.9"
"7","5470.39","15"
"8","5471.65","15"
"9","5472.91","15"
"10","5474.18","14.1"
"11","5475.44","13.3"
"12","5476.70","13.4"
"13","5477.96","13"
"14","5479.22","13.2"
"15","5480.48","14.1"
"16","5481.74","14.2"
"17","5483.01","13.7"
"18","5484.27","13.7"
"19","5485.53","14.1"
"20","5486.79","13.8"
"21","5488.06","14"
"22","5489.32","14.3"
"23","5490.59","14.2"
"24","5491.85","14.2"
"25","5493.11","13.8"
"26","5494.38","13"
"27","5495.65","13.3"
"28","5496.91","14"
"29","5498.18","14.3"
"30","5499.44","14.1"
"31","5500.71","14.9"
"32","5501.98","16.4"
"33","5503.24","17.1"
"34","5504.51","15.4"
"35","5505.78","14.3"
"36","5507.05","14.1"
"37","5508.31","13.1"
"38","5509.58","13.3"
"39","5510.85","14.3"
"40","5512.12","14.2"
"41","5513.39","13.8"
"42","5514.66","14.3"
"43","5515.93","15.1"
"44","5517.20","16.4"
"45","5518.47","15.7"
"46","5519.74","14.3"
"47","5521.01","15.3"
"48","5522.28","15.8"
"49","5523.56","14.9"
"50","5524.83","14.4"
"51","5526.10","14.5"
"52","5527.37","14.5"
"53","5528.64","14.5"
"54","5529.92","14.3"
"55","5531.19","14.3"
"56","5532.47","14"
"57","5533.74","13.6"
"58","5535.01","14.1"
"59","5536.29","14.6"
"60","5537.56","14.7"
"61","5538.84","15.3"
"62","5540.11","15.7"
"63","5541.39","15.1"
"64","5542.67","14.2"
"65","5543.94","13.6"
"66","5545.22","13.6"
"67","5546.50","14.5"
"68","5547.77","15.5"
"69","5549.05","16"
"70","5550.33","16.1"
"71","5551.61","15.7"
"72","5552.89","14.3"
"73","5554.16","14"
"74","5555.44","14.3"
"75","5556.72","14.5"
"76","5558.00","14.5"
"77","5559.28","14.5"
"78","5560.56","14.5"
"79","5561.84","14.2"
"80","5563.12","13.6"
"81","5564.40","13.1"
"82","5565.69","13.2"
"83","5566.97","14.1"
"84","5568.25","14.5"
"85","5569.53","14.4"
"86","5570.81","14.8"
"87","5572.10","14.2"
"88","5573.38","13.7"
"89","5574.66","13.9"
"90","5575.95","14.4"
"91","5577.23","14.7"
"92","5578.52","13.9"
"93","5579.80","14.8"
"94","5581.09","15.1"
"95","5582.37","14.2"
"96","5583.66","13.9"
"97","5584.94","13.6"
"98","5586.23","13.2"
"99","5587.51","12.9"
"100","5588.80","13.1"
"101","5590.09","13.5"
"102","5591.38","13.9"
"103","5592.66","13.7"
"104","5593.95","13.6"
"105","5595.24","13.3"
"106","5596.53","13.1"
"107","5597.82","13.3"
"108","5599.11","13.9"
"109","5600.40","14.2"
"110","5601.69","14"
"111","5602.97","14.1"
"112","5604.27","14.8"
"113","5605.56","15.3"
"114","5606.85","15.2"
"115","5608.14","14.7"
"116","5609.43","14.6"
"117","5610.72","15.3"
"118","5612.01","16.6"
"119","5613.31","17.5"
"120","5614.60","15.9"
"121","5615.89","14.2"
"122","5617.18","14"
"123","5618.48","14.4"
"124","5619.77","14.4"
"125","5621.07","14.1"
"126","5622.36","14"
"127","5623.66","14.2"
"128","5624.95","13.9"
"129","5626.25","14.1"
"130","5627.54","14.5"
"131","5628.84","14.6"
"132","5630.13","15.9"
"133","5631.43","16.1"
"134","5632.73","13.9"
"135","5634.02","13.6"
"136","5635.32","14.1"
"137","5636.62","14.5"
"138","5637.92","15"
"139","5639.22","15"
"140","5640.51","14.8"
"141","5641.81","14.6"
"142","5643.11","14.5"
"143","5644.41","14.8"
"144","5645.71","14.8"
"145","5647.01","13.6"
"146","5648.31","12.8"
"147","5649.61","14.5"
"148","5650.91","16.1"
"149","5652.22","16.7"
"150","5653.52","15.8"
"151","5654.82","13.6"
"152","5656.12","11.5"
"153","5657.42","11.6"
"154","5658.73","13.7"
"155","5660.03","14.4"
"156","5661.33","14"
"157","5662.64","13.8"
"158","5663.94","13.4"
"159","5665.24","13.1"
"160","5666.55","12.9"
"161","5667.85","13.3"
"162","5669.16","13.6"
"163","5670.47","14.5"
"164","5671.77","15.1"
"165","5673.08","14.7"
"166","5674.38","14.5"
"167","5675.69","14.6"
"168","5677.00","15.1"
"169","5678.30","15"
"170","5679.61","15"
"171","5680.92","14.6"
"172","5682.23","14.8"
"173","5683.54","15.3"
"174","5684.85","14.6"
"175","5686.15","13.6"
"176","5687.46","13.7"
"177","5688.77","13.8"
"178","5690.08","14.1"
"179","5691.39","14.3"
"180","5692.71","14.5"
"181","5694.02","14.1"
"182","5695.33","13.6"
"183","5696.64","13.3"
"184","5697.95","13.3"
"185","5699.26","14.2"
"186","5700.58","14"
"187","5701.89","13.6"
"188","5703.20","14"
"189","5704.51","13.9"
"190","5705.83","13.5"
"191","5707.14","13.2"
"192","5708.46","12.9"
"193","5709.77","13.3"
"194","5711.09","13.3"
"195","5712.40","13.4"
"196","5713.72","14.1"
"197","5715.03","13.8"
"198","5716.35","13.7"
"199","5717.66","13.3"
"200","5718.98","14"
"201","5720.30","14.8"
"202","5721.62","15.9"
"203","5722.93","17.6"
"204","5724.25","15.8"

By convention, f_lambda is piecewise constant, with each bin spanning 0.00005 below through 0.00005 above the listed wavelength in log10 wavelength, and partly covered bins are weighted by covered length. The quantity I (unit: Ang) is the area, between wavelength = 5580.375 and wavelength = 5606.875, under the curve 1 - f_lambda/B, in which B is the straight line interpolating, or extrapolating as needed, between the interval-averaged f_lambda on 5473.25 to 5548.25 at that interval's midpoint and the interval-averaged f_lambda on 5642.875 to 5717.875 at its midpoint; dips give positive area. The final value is 0.6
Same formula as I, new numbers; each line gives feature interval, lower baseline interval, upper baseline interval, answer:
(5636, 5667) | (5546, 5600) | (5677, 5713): -0.2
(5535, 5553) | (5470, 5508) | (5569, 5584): -0.8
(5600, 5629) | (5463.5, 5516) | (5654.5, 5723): -1.4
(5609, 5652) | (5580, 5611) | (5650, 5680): -1.9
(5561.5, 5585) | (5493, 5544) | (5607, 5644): 0.9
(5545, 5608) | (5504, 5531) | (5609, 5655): 2.1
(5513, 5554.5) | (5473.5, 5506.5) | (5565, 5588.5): -1.9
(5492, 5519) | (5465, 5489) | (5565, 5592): -0.9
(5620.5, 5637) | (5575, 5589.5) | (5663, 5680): -0.4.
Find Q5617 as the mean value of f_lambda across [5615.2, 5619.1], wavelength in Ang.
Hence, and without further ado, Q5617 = 14.2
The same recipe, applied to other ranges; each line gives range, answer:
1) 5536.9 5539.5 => 15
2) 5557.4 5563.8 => 14.3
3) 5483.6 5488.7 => 13.9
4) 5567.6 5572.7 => 14.5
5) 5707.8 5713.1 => 13.2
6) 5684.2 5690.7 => 14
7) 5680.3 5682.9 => 14.7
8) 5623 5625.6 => 14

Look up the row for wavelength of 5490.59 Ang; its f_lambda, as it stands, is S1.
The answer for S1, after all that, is 14.2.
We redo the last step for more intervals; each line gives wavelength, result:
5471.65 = 15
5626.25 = 14.1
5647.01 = 13.6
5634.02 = 13.6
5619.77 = 14.4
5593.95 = 13.6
